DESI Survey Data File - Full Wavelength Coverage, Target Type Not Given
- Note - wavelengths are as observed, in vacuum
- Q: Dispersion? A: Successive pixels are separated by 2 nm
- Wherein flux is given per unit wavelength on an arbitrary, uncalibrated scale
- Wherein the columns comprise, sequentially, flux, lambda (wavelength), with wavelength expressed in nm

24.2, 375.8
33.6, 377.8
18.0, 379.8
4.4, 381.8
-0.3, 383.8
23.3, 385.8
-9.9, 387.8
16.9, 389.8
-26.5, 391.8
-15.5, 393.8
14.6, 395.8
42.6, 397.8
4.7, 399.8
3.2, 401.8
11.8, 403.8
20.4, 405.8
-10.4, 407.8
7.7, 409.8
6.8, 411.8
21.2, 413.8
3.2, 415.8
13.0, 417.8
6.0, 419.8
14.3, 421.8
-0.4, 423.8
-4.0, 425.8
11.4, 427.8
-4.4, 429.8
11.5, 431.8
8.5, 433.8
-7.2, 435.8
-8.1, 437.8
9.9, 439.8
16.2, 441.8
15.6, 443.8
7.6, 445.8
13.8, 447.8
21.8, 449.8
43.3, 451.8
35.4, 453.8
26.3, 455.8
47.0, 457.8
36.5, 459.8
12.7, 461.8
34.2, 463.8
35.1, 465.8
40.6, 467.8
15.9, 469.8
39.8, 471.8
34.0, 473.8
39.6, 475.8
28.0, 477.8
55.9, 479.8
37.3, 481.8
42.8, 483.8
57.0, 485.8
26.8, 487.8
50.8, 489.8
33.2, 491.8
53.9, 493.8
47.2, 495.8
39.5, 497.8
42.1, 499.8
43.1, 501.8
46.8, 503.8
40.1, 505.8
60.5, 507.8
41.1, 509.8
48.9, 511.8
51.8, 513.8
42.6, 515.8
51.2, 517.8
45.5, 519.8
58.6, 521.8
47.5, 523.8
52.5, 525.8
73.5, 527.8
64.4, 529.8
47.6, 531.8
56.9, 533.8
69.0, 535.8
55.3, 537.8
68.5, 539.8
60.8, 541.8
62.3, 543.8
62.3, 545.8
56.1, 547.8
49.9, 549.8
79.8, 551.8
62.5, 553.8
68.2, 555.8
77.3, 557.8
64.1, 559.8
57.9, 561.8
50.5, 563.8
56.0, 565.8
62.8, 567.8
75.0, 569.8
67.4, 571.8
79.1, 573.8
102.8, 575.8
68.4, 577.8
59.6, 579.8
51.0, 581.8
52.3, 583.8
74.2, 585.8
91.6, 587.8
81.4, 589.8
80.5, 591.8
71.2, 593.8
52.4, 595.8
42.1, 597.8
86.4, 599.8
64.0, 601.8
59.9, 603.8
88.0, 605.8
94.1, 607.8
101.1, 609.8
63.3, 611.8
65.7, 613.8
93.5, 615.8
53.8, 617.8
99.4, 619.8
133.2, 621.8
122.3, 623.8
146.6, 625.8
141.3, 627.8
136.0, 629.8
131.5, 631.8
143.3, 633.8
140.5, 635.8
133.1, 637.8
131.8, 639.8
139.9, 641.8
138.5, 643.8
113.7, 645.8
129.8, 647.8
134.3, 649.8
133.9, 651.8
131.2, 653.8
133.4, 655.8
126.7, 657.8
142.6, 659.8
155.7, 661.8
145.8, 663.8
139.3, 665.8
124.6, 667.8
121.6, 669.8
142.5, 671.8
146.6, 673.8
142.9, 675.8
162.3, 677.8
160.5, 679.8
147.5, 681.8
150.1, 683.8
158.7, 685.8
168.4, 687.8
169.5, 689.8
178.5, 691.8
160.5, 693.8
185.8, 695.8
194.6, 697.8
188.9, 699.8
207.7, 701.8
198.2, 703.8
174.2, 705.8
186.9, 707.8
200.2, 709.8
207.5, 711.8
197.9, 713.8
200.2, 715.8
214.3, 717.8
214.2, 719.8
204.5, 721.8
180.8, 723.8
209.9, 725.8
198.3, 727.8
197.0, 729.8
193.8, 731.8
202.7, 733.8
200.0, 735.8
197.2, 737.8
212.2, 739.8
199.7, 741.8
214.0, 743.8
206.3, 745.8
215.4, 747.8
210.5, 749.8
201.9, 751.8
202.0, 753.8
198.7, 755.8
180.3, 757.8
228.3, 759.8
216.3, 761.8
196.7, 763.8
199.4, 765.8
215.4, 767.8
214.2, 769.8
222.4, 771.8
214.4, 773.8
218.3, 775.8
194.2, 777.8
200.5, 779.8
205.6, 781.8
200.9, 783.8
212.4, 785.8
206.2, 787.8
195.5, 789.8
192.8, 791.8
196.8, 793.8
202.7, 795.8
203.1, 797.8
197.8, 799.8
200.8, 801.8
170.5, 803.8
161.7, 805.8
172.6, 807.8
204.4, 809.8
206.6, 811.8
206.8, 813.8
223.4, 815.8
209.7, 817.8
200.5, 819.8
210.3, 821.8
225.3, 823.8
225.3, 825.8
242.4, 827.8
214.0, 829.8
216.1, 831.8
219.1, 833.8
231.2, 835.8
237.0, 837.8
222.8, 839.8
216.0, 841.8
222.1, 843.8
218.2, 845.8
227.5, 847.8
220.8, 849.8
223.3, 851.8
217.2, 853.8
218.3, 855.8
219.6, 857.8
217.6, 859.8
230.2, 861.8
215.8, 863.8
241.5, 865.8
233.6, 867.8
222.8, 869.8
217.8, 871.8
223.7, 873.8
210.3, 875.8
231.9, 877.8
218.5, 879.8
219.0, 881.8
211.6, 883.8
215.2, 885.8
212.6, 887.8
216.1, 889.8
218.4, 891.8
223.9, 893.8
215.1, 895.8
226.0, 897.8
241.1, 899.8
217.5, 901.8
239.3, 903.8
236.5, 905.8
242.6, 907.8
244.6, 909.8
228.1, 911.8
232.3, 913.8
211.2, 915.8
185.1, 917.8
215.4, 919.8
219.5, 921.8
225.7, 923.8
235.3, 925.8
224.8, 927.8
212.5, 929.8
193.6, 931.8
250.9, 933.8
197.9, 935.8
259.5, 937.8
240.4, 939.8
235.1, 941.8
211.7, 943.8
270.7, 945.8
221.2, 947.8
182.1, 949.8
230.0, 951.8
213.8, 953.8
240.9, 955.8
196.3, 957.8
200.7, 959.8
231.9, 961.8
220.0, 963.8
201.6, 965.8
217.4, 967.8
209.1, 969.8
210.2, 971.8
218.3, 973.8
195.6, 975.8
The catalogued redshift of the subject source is 0.557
